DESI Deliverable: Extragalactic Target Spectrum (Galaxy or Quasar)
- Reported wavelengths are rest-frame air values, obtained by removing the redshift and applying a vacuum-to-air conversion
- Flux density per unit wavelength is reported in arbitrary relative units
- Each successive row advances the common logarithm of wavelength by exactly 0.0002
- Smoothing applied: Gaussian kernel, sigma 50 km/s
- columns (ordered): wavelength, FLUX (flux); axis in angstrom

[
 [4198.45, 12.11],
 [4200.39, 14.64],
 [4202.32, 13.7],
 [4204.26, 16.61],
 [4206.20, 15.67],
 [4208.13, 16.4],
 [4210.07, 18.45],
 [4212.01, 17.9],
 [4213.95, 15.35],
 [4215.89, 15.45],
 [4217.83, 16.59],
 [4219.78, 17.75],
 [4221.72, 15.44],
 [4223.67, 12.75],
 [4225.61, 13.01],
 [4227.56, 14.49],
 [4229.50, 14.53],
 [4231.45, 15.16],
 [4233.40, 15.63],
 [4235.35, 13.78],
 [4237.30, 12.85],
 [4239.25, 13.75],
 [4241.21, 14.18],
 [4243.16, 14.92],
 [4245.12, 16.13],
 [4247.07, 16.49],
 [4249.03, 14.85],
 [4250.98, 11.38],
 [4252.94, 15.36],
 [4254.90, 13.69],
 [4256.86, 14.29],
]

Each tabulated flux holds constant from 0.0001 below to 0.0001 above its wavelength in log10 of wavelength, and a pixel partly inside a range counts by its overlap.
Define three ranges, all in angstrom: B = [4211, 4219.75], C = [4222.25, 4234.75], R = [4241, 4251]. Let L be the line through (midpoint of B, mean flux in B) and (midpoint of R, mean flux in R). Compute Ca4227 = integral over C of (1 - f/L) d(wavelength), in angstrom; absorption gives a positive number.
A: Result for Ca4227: 1.2 angstrom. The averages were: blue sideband 16.5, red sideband 15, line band 14.3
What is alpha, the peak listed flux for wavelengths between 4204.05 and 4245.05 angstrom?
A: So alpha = 18.45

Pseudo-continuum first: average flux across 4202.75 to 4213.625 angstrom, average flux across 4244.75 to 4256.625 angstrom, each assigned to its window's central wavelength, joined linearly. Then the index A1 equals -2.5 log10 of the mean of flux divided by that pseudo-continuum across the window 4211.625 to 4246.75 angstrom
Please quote 0.05 mag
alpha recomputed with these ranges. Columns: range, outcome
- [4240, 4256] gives 16.49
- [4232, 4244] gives 15.63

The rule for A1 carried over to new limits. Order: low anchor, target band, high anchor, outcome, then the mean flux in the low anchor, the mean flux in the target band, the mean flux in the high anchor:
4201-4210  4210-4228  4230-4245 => -0.024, 15.8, 15.6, 14.4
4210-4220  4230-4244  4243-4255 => 0.082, 16.7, 14.3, 14.7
